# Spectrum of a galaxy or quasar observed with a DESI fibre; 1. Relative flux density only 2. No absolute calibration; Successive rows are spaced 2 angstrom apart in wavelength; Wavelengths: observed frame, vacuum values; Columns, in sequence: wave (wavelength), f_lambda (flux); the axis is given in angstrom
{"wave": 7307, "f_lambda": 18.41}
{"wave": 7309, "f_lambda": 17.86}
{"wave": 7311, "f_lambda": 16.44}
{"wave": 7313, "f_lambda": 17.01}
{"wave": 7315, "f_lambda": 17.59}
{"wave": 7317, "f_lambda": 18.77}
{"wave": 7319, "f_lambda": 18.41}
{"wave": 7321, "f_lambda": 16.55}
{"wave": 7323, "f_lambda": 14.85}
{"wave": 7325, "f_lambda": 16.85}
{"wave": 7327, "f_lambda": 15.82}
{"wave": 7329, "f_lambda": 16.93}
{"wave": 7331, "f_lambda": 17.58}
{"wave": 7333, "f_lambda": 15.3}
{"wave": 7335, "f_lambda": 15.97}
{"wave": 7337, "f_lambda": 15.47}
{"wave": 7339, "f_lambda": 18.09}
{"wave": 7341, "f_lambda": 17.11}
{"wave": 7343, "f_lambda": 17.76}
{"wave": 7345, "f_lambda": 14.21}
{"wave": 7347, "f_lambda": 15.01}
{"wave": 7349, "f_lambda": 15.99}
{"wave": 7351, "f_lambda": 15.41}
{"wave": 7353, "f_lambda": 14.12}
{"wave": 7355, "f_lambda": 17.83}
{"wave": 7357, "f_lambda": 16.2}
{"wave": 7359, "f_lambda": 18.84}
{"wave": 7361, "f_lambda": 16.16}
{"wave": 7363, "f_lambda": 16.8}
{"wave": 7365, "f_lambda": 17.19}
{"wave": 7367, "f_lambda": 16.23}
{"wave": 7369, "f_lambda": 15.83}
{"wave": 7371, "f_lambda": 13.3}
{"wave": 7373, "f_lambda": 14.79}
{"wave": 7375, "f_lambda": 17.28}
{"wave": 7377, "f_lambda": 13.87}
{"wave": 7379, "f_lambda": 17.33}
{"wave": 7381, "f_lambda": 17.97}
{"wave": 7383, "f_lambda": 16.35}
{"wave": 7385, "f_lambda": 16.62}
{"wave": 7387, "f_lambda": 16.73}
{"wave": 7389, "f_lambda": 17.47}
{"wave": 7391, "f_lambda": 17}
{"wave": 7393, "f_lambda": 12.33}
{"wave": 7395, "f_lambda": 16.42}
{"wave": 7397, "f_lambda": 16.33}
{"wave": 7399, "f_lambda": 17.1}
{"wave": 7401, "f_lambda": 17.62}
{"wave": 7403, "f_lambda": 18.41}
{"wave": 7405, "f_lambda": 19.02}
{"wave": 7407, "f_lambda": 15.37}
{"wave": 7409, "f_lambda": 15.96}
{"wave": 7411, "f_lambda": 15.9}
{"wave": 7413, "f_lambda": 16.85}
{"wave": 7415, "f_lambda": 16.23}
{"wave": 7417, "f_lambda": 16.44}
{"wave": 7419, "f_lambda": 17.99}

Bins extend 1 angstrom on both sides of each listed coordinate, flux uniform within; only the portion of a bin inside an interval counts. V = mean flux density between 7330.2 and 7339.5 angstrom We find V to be 16.4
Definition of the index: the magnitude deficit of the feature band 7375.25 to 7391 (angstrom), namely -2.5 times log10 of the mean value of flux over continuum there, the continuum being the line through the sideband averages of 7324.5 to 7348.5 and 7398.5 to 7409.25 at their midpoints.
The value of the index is 0.02 mag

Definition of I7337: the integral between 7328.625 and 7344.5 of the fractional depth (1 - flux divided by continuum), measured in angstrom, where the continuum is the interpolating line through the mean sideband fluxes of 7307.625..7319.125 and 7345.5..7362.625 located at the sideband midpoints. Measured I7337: 0.1 angstrom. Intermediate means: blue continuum 17.6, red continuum 16.2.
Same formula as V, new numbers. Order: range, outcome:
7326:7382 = 16.2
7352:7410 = 16.4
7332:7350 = 16.1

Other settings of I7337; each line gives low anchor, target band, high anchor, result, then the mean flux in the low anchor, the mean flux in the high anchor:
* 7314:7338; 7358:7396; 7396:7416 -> 1.28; 16.7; 16.9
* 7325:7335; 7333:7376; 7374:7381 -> 0.69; 16.4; 16.4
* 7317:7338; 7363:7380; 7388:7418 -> 0.76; 16.5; 16.6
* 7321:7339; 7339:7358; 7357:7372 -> 0.25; 16.2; 16.3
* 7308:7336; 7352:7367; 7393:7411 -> 0.07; 16.9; 16.7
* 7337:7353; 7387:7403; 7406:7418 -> -0.37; 16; 16.1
